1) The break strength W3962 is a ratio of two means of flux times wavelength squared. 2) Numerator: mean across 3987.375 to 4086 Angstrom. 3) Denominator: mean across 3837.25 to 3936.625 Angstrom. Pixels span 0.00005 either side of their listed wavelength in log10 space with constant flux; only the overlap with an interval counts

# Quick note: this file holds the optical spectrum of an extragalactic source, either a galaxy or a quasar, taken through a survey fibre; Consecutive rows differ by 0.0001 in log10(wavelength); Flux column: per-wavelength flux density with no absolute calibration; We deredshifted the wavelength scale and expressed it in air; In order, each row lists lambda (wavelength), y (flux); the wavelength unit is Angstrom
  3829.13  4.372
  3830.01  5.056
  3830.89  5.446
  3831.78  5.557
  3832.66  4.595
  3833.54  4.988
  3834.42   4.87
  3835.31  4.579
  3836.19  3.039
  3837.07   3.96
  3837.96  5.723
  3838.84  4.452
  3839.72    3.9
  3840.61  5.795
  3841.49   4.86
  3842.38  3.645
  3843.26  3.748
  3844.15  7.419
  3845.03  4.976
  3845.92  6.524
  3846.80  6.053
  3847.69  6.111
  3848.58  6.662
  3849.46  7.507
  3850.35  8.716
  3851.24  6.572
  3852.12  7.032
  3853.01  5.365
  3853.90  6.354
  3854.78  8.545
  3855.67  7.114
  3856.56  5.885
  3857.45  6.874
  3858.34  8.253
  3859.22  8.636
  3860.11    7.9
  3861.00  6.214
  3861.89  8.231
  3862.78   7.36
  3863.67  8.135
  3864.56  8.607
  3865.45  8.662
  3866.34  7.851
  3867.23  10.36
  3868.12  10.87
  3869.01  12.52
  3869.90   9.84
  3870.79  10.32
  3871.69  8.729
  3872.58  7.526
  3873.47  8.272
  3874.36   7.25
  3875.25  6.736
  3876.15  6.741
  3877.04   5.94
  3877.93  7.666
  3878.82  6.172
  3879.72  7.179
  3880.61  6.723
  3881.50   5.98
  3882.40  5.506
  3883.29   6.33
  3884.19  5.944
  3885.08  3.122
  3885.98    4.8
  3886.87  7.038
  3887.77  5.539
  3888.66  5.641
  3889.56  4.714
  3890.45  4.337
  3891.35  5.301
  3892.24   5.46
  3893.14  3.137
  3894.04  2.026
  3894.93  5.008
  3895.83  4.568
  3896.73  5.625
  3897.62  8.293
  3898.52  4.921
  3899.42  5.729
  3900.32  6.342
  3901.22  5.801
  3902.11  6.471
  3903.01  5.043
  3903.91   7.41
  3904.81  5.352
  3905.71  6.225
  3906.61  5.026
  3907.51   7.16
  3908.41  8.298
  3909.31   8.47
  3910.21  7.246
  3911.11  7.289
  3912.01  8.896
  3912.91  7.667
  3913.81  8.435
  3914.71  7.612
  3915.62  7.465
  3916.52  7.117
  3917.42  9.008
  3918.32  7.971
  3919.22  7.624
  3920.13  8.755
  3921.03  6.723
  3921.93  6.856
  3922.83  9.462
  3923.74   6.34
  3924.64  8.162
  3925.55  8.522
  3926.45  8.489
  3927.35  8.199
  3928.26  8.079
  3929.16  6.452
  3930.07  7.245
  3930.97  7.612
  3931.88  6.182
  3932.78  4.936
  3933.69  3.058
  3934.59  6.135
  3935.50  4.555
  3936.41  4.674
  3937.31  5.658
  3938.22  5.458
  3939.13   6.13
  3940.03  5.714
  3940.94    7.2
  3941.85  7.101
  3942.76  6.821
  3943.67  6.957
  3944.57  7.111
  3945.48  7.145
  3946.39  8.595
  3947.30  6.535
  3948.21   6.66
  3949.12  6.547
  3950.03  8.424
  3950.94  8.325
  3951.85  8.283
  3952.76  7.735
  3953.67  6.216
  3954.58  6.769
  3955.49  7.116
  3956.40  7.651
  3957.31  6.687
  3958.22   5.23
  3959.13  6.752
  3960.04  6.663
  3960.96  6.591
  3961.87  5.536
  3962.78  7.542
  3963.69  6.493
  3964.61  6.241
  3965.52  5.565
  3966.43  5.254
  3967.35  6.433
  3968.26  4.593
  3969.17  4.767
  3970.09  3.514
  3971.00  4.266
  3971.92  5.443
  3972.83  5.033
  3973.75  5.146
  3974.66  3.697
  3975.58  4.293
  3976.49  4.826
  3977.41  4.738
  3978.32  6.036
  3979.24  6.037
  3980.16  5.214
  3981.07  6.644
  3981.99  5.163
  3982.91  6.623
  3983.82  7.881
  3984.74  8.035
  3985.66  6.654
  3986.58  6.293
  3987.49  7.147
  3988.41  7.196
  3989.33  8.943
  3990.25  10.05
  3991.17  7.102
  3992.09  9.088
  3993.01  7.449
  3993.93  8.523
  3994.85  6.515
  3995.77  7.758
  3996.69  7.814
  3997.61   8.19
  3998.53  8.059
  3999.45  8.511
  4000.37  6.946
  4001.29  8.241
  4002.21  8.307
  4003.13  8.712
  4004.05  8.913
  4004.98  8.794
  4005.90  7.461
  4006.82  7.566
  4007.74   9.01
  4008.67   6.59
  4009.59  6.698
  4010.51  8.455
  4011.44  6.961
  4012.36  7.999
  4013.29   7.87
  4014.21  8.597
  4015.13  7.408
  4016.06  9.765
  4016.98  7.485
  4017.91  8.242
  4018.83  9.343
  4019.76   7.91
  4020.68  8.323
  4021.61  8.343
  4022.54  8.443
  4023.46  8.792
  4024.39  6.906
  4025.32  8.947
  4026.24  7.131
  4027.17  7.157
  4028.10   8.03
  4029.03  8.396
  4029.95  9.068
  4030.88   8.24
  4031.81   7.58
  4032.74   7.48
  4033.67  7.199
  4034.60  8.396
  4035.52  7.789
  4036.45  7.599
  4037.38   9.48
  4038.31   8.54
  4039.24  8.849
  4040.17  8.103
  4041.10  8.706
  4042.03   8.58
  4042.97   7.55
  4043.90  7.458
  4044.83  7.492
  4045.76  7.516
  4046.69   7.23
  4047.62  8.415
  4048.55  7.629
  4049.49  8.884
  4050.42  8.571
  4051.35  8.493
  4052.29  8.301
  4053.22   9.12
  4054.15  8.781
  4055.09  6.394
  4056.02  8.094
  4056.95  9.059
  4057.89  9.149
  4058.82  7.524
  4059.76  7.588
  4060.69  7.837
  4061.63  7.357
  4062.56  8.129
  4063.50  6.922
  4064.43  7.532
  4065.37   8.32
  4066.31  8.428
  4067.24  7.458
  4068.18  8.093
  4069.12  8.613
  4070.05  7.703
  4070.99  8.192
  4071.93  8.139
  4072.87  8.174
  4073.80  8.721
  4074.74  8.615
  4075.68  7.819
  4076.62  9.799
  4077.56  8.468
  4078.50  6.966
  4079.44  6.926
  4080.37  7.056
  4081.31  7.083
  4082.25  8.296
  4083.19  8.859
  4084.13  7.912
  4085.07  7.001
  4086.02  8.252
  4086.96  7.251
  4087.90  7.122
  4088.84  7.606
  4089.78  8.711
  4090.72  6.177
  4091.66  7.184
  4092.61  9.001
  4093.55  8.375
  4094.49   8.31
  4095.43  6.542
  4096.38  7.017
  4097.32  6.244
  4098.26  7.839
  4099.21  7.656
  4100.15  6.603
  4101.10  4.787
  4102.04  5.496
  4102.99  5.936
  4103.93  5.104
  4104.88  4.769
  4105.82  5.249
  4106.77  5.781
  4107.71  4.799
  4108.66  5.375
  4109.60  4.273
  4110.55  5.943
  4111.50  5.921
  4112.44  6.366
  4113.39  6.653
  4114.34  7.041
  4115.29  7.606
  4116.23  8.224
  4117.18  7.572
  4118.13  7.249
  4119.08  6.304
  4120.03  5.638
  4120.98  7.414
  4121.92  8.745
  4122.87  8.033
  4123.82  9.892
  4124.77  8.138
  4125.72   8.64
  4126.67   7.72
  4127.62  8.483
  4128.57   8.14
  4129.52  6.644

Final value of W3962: 1.29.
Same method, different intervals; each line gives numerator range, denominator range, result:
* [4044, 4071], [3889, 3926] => 1.30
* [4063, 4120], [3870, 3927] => 1.18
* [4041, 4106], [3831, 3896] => 1.33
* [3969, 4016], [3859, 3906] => 1.11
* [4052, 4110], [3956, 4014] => 1.14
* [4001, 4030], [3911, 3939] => 1.20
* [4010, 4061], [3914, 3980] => 1.31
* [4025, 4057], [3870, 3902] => 1.45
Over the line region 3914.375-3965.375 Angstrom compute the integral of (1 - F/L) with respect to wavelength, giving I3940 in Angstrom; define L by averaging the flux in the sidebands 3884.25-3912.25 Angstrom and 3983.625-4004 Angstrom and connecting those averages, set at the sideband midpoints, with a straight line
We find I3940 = -1.93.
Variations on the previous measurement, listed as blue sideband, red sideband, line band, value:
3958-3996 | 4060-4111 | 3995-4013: -3.91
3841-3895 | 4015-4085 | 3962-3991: 6.00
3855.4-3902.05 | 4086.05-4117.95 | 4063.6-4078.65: -3.42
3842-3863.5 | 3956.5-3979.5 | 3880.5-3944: -3.19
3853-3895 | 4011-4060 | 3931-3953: 2.81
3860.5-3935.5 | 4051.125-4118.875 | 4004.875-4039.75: -4.12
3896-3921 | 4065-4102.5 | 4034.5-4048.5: -1.07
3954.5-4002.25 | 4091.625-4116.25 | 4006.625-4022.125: -3.68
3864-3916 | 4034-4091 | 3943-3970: 2.20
